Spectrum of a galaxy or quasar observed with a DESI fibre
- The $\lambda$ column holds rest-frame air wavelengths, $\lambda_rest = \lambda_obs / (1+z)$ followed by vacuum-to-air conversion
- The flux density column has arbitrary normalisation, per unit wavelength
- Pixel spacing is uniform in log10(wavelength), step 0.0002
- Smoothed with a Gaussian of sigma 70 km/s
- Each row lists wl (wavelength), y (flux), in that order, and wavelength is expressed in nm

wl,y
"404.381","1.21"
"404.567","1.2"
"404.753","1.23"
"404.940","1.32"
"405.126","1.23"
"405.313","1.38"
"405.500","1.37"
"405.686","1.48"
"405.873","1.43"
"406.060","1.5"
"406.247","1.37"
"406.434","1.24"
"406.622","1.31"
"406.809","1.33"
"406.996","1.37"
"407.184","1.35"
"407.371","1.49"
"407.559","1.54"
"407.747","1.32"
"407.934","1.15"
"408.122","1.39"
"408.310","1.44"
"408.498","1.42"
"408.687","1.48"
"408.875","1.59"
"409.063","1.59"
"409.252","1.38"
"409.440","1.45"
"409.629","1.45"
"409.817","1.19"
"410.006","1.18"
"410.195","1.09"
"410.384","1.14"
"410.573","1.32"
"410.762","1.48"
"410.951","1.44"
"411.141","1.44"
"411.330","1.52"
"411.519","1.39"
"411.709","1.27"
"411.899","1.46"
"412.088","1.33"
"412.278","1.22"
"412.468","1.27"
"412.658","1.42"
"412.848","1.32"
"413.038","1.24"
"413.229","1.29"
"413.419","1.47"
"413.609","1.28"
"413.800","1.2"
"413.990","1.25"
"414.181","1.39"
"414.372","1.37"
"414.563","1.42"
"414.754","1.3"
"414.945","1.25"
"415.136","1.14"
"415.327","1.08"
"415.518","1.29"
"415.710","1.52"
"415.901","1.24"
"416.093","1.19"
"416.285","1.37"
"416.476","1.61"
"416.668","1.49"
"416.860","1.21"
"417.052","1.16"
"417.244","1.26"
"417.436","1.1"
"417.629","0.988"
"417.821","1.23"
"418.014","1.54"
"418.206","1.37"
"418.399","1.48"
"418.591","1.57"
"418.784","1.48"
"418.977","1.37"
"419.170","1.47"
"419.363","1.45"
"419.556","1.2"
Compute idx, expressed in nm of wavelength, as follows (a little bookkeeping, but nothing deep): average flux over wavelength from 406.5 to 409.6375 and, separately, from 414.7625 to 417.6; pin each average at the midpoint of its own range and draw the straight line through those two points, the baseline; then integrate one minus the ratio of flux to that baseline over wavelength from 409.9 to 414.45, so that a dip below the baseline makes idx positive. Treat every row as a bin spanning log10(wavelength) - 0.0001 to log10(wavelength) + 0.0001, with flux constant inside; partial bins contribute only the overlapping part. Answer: 0.06 nm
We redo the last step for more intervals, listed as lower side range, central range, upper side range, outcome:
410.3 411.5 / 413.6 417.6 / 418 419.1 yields 0.417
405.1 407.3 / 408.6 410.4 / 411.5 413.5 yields -0.018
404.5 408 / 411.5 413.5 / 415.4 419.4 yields 0.027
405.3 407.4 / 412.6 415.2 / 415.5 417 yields 0.108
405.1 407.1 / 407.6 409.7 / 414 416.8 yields -0.106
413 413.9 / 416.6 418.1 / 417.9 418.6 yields 0.209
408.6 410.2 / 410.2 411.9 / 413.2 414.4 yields 0.001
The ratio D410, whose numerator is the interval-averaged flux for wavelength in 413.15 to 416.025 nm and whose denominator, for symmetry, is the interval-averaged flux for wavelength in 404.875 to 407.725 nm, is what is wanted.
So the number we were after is 0.9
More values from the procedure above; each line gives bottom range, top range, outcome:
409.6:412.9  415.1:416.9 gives 1.00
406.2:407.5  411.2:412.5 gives 1.00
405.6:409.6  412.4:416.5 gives 0.93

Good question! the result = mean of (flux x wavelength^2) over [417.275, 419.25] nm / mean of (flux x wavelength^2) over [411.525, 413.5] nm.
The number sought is 1.0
